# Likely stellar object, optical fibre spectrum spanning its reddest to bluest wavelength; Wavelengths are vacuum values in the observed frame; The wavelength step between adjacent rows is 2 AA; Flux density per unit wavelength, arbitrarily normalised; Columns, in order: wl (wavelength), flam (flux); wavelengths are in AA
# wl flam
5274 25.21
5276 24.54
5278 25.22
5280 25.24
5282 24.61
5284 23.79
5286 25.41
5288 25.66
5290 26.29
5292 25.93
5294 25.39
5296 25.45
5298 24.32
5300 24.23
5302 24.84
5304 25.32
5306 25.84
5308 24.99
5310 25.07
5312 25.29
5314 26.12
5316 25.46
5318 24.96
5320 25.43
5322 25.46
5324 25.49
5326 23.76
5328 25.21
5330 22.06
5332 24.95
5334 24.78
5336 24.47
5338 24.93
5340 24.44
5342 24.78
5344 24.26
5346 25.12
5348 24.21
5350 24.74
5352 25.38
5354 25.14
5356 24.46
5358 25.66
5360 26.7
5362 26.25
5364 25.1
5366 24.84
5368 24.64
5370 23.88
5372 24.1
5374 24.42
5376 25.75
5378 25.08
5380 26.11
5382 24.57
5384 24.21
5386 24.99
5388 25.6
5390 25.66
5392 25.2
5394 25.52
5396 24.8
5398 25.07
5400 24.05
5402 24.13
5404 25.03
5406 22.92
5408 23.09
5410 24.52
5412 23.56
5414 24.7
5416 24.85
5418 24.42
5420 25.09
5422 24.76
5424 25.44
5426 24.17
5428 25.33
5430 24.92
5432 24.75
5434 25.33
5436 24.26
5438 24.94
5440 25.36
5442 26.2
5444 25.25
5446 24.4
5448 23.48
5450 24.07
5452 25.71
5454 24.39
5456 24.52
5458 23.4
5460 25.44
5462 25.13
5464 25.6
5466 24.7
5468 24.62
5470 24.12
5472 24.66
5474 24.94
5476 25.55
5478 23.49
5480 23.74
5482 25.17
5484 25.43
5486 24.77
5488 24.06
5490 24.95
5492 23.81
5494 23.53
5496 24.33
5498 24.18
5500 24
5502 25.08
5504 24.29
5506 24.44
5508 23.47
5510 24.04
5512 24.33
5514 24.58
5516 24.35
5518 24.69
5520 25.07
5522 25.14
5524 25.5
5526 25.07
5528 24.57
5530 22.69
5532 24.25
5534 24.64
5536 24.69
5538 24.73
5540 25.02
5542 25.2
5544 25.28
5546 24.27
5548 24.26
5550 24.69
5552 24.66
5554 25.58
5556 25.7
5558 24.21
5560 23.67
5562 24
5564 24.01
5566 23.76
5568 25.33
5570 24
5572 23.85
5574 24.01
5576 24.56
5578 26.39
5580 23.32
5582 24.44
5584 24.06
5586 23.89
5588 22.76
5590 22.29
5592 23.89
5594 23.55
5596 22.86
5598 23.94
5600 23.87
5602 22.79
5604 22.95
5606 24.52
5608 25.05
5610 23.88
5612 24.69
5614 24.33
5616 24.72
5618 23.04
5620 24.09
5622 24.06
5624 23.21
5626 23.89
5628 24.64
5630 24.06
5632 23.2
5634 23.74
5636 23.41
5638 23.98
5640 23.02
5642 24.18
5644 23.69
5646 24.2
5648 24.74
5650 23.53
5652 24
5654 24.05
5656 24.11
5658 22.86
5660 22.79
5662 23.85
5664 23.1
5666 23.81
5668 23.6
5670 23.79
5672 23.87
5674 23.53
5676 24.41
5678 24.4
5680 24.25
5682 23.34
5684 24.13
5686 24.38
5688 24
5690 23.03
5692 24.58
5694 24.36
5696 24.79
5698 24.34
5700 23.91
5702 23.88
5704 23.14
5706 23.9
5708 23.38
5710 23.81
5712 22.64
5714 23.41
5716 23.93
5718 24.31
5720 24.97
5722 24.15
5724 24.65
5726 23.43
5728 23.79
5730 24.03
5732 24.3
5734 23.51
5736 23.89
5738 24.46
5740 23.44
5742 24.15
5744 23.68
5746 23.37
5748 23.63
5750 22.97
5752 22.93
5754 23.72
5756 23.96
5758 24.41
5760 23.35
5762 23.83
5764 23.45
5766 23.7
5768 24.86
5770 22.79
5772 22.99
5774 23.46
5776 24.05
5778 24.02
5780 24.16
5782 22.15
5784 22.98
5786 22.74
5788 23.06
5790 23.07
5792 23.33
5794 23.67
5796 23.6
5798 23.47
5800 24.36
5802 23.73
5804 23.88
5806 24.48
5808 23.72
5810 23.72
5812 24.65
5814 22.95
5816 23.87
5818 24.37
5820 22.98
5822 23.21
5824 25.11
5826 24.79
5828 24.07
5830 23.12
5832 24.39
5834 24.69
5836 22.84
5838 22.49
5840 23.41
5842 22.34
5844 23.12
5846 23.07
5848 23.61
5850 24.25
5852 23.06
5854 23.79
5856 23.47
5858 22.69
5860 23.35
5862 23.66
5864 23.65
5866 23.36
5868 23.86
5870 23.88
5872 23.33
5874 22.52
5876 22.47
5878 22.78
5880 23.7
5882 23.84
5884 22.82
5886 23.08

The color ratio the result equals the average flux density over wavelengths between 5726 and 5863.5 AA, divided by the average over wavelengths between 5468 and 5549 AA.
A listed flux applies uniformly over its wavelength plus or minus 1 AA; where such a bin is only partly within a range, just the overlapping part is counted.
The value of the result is 0.96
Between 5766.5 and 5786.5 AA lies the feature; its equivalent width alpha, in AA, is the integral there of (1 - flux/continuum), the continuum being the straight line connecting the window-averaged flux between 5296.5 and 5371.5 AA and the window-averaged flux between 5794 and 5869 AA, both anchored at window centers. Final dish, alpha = 0.30 AA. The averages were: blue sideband 24.9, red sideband 23.7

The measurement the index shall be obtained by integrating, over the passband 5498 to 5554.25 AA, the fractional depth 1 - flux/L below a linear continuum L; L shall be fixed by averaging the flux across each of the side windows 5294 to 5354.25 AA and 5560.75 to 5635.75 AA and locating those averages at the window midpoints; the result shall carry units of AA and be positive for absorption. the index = -0.9 AA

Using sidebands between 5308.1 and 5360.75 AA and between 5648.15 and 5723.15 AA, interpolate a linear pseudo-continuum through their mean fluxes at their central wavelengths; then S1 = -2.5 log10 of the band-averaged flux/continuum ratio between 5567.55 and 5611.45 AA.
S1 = 0.01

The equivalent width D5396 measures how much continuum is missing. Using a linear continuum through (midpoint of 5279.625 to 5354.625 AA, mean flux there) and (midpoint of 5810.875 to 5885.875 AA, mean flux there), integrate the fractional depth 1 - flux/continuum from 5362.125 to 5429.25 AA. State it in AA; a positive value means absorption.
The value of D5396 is 0.0 AA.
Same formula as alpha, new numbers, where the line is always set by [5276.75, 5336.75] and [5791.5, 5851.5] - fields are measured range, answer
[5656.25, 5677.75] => 0.4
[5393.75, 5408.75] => 0.3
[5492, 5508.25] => 0.2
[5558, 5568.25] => 0.1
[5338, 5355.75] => 0.1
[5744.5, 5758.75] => 0.2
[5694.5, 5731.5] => 0.1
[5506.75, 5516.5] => 0.1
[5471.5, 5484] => 0.0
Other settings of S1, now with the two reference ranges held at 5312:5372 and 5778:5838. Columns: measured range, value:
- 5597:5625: 0.01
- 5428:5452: -0.01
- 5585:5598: 0.05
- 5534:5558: -0.02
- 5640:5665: 0.02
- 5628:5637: 0.02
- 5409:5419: 0.01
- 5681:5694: 0.00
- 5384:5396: -0.02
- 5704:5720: 0.01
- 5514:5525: -0.02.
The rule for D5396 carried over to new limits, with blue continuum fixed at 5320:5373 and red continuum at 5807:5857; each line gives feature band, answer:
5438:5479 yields -0.36 AA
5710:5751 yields 0.09 AA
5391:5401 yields -0.10 AA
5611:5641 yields 0.33 AA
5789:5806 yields 0.03 AA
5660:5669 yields 0.20 AA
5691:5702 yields -0.17 AA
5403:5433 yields 0.17 AA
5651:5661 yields 0.21 AA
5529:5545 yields -0.14 AA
